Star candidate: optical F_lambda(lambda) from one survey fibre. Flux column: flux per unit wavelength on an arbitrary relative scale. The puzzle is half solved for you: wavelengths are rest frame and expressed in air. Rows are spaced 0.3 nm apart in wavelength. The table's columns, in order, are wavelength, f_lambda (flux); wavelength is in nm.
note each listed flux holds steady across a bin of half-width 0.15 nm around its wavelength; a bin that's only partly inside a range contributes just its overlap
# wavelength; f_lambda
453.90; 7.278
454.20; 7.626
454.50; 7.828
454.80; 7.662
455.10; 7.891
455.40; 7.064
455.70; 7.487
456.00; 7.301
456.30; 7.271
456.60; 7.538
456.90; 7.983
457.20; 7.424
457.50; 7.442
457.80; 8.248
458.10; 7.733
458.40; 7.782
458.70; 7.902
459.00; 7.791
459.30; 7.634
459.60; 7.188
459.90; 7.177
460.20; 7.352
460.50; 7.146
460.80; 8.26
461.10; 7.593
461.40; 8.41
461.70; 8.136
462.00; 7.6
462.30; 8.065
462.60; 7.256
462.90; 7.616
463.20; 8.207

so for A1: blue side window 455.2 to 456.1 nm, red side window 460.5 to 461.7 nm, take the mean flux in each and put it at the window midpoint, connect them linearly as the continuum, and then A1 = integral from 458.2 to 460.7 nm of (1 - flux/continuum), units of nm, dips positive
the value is 0.082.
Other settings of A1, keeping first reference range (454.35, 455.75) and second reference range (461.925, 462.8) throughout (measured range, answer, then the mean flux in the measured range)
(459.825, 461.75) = -0.02 nm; 7.72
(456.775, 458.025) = -0.03 nm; 7.77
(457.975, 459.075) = -0.03 nm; 7.8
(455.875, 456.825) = 0.02 nm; 7.42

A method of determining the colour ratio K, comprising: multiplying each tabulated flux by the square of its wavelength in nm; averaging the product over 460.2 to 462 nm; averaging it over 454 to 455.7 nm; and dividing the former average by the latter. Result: 1.06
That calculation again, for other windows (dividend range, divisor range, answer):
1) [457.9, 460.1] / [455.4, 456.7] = 1.05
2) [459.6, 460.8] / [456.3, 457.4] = 0.98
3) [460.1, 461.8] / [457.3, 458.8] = 1.01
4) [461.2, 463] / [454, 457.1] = 1.07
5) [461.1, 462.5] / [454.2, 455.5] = 1.08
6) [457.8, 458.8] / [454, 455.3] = 1.04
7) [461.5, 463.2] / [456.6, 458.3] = 1.03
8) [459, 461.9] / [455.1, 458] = 1.03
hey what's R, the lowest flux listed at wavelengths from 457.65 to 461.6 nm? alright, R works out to 7.146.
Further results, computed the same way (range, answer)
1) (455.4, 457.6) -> 7.271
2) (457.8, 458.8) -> 7.733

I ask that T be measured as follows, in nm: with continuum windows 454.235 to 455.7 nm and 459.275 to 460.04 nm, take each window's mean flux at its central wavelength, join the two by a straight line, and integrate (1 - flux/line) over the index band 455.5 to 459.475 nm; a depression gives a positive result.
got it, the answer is -0.116 nm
